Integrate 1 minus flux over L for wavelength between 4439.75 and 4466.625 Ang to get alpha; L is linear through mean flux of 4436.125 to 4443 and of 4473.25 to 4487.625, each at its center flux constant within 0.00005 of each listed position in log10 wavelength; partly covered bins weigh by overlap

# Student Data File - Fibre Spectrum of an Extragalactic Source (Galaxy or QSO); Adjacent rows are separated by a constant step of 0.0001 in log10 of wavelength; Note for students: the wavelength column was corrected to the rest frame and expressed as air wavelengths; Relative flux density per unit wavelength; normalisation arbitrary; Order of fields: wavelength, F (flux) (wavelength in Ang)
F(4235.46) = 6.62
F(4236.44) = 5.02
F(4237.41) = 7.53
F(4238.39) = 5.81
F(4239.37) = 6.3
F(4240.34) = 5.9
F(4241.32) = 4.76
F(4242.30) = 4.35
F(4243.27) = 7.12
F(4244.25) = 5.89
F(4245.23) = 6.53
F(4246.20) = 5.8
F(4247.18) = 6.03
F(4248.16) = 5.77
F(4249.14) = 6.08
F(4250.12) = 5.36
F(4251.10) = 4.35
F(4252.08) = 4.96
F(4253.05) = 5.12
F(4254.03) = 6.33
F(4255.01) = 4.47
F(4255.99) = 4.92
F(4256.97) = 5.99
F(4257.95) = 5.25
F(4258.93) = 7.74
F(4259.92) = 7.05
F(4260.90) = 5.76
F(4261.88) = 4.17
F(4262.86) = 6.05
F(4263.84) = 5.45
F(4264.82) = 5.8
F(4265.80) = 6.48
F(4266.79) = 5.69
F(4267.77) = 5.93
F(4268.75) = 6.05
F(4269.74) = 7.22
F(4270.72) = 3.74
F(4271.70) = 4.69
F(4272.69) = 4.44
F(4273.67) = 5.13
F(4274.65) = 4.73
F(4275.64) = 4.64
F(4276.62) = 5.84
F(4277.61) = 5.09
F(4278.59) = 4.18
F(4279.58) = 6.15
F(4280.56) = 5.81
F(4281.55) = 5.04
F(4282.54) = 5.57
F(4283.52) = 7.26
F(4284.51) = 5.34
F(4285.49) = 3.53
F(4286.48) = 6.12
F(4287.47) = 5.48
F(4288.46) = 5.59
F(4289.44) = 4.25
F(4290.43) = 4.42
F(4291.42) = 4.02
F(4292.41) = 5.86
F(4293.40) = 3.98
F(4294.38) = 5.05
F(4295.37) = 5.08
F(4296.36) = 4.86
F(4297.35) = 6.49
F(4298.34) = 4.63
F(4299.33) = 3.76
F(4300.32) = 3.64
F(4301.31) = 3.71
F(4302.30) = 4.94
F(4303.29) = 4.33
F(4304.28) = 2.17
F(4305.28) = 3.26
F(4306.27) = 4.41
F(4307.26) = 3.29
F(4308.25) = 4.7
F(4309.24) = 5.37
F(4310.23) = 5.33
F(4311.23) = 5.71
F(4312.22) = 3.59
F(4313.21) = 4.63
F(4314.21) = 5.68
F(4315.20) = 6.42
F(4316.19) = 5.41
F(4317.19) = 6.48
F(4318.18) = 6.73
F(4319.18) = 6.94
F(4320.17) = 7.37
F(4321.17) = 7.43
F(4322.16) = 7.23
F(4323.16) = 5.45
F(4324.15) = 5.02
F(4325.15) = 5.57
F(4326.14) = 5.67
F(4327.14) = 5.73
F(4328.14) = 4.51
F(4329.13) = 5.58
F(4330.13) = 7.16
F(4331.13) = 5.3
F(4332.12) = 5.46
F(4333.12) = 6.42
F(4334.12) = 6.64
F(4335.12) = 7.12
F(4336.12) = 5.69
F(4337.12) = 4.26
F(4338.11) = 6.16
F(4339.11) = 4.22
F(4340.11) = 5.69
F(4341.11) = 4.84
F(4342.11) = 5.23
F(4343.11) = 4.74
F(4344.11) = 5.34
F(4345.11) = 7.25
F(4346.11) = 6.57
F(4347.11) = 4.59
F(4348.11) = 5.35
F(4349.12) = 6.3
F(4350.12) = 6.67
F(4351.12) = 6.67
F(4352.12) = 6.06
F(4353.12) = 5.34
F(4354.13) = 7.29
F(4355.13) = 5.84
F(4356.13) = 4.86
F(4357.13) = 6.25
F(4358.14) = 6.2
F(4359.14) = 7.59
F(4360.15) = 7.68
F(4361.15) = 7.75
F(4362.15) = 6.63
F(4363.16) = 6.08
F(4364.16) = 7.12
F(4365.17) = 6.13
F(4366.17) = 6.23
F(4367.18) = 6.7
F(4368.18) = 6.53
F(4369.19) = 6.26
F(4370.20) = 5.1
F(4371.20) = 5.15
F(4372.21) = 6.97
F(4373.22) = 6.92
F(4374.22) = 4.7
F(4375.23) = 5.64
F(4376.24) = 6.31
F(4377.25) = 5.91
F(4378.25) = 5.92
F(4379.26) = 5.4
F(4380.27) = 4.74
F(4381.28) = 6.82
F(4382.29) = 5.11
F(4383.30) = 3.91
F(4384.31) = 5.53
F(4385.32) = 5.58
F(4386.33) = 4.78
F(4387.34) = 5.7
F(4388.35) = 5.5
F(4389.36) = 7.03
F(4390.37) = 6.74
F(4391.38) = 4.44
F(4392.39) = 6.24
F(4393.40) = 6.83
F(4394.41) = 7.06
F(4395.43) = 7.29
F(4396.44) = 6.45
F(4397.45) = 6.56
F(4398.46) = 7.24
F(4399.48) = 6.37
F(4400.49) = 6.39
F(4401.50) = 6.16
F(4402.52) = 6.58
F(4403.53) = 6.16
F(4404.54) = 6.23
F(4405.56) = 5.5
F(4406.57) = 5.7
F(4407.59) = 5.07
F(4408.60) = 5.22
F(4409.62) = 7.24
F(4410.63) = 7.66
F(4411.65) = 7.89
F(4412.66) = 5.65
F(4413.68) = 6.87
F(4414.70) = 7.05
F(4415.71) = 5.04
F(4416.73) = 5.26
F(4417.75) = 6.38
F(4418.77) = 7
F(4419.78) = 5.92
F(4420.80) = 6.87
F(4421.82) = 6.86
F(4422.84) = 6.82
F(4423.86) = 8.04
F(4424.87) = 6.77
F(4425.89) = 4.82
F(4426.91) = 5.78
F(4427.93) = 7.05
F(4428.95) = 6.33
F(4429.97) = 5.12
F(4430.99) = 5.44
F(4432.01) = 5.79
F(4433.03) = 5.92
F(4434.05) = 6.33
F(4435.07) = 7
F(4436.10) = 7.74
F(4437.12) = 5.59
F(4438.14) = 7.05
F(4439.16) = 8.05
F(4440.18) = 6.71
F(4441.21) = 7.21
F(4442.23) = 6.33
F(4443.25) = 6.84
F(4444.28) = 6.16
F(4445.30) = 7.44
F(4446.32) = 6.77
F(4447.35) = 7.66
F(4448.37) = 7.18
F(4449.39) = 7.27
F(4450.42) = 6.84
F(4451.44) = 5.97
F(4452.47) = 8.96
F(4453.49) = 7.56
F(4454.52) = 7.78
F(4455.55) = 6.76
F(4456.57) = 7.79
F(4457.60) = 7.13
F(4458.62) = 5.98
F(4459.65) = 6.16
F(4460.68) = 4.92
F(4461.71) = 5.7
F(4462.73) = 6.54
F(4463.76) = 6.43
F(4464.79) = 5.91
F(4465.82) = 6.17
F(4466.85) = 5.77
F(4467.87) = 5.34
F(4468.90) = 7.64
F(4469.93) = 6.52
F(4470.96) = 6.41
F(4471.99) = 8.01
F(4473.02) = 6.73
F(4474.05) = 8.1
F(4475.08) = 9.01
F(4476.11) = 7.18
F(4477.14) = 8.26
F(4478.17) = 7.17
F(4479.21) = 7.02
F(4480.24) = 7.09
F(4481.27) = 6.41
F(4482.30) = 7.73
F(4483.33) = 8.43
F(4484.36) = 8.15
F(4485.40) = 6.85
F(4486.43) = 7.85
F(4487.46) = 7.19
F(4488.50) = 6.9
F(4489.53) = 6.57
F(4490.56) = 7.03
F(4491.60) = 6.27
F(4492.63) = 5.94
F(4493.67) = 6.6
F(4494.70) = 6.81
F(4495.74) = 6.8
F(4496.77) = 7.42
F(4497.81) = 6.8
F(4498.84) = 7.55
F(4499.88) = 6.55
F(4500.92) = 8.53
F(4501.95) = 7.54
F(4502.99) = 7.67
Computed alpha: 1.3 Ang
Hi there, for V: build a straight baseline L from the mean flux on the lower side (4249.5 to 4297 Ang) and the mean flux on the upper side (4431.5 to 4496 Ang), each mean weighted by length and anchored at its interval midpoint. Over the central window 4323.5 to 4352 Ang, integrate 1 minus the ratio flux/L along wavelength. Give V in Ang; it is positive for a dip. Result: 0.8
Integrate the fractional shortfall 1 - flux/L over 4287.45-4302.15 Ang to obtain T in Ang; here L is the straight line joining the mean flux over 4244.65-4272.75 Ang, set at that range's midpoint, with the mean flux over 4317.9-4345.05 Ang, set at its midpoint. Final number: 2.7 Ang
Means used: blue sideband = 5.65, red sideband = 5.85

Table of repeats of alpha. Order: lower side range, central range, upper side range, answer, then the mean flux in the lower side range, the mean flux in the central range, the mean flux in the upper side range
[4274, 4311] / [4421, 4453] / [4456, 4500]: -1.29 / 4.82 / 6.71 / 6.91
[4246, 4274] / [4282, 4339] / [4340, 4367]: 5.95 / 5.58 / 5.29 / 6.17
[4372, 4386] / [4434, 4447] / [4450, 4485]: -0.63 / 5.64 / 6.89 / 6.99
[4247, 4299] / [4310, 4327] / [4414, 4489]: -0.57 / 5.37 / 5.93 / 6.8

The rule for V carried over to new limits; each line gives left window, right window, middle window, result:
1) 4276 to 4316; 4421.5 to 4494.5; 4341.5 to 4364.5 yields -2.73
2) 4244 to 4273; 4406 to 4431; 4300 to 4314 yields 3.81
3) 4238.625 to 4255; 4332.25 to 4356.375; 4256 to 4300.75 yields 2.97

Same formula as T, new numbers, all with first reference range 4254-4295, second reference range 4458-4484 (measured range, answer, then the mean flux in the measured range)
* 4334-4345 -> 0.7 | 5.47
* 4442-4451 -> -0.4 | 6.96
